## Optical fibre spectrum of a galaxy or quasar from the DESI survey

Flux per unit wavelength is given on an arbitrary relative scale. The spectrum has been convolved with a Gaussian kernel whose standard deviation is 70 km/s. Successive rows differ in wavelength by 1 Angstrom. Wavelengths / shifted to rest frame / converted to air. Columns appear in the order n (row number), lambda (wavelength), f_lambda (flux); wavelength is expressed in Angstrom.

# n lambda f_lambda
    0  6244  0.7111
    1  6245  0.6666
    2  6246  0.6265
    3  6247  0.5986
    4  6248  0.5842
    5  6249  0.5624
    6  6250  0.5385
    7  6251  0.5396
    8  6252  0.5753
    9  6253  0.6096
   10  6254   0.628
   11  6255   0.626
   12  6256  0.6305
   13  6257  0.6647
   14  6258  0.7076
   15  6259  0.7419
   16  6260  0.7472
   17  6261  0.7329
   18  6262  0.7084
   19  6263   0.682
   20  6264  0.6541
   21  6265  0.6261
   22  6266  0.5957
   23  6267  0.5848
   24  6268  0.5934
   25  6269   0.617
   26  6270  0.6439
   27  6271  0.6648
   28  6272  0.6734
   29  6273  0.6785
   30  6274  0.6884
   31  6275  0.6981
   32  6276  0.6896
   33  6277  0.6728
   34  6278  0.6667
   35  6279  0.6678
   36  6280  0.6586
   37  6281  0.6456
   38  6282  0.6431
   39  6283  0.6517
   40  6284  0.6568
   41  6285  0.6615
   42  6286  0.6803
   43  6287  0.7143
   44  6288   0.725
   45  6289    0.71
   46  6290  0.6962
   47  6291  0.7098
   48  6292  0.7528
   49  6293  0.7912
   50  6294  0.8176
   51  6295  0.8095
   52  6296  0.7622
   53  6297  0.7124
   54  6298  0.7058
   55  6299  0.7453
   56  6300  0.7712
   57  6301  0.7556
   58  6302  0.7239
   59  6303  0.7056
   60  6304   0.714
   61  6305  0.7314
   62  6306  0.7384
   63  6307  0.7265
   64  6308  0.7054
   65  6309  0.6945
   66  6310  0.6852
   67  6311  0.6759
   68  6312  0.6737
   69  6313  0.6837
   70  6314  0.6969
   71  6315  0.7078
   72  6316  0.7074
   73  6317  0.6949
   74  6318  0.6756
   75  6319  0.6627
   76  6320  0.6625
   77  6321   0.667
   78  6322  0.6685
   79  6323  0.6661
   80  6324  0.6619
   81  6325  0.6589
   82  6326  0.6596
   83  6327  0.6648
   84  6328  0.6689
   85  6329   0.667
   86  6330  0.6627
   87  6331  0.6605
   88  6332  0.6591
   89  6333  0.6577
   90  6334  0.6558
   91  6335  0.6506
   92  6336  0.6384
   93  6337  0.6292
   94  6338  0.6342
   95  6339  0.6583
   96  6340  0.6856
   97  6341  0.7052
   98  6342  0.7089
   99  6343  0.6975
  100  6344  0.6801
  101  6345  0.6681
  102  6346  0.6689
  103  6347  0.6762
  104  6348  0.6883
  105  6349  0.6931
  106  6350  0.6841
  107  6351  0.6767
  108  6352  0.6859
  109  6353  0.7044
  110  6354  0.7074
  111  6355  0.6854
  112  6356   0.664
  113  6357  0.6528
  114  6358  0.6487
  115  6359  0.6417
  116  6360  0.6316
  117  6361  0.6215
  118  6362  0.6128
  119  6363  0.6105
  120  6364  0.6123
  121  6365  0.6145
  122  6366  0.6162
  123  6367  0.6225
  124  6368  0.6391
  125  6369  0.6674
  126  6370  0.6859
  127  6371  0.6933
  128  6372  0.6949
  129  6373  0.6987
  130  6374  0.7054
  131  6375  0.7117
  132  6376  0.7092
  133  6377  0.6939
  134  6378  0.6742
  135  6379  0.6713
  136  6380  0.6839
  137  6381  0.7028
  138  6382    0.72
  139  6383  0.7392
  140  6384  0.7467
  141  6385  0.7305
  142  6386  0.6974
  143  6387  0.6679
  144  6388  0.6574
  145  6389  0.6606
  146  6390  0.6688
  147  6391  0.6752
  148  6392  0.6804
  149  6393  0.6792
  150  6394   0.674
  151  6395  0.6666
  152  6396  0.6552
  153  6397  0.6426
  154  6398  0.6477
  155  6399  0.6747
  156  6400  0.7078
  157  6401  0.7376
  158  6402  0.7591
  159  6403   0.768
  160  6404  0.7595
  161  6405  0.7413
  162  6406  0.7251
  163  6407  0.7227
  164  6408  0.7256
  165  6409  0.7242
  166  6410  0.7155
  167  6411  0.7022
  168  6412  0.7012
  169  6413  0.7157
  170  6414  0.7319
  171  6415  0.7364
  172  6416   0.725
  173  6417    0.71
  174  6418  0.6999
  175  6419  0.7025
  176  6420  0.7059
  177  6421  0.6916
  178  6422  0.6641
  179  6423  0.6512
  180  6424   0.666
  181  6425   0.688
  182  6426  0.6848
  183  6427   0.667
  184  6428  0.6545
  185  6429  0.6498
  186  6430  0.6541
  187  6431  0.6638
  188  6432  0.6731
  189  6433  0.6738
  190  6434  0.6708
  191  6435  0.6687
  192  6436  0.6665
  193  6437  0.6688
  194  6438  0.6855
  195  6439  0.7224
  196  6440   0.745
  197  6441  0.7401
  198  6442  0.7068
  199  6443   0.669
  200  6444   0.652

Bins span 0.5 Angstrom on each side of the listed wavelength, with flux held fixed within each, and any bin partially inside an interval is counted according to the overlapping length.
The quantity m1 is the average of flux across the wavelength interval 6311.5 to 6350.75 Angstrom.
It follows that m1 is 0.672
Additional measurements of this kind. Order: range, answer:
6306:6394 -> 0.675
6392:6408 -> 0.704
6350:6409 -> 0.683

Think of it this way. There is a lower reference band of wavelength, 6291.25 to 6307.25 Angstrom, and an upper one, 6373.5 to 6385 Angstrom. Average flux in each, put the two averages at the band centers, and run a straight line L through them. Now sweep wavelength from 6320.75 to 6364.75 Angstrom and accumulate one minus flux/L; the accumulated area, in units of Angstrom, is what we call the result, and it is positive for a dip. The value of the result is 3.7 Angstrom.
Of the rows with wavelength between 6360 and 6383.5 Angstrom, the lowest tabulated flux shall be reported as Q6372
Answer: 0.6105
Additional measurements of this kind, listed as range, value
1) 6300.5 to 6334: 0.6558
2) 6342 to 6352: 0.6681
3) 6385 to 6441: 0.6426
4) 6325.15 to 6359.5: 0.6292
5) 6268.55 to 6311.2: 0.617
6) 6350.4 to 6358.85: 0.6487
